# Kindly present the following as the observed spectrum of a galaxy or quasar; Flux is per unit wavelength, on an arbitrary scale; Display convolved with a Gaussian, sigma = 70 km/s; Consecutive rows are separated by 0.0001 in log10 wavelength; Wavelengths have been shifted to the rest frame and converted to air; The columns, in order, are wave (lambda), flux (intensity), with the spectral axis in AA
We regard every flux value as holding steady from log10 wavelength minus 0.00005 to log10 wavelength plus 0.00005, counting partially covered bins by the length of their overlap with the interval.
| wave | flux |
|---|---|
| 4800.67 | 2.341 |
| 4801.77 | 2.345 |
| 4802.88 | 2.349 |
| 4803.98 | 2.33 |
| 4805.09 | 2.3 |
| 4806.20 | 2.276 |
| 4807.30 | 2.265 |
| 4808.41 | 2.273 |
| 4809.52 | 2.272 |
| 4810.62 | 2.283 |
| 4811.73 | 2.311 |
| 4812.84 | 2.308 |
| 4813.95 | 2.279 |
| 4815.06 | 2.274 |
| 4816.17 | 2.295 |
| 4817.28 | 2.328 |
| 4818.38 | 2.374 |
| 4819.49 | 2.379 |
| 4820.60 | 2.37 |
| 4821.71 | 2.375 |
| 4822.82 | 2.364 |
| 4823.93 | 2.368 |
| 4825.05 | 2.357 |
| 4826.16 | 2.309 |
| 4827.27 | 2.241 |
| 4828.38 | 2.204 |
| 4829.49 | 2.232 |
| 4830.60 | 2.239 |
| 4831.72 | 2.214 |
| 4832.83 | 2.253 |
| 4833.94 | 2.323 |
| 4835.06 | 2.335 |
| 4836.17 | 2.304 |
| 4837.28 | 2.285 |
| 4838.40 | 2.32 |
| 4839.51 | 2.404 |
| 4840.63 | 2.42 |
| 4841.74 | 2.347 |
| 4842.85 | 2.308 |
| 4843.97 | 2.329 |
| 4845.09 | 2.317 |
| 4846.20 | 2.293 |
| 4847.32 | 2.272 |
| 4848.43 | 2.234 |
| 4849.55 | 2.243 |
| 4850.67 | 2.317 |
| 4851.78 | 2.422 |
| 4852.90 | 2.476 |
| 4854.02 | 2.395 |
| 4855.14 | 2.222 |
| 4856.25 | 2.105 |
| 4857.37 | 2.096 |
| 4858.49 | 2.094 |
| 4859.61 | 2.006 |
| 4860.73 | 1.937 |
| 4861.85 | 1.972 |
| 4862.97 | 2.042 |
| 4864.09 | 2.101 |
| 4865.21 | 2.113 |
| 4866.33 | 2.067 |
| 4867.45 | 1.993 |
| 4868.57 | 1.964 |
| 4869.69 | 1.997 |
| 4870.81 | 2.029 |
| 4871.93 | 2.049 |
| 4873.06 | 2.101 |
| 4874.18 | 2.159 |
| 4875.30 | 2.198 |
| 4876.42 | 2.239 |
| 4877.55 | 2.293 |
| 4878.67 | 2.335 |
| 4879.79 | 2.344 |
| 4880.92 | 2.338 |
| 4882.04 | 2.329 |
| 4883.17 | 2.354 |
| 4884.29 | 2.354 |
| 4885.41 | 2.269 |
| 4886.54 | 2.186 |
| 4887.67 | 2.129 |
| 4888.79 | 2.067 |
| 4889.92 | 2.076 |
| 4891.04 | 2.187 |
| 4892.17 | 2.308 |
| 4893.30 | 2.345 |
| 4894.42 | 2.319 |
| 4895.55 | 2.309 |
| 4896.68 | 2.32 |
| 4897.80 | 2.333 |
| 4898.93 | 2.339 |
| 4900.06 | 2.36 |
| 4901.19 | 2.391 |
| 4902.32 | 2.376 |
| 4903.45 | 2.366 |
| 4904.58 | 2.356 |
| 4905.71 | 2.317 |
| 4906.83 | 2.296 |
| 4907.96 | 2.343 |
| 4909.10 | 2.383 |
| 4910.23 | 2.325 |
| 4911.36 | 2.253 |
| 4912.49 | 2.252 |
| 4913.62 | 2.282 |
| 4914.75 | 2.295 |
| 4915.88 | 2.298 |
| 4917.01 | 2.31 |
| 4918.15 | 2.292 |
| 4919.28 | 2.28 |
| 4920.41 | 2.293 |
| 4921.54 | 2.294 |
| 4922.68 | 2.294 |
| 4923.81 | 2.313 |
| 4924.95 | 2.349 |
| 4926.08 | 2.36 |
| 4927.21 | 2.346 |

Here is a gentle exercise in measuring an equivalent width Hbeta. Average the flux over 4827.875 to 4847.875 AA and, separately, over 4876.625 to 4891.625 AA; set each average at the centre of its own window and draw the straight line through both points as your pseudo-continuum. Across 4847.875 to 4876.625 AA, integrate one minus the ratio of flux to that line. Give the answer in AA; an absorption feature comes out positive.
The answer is 1.7 AA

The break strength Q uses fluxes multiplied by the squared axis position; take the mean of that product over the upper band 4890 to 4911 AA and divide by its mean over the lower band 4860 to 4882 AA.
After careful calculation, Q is 1.1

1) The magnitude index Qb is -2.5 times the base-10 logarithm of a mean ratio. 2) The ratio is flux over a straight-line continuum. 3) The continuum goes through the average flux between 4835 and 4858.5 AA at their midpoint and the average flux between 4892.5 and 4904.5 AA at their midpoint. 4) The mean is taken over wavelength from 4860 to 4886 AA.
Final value 0.08 mag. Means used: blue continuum 2.3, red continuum 2.34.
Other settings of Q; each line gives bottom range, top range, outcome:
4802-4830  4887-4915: 1.03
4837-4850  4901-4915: 1.03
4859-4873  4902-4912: 1.17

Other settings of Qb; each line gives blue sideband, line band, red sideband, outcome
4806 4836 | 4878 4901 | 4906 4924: 0.01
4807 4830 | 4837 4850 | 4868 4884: -0.03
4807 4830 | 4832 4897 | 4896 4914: 0.05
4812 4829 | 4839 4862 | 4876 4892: 0.02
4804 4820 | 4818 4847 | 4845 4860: -0.02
